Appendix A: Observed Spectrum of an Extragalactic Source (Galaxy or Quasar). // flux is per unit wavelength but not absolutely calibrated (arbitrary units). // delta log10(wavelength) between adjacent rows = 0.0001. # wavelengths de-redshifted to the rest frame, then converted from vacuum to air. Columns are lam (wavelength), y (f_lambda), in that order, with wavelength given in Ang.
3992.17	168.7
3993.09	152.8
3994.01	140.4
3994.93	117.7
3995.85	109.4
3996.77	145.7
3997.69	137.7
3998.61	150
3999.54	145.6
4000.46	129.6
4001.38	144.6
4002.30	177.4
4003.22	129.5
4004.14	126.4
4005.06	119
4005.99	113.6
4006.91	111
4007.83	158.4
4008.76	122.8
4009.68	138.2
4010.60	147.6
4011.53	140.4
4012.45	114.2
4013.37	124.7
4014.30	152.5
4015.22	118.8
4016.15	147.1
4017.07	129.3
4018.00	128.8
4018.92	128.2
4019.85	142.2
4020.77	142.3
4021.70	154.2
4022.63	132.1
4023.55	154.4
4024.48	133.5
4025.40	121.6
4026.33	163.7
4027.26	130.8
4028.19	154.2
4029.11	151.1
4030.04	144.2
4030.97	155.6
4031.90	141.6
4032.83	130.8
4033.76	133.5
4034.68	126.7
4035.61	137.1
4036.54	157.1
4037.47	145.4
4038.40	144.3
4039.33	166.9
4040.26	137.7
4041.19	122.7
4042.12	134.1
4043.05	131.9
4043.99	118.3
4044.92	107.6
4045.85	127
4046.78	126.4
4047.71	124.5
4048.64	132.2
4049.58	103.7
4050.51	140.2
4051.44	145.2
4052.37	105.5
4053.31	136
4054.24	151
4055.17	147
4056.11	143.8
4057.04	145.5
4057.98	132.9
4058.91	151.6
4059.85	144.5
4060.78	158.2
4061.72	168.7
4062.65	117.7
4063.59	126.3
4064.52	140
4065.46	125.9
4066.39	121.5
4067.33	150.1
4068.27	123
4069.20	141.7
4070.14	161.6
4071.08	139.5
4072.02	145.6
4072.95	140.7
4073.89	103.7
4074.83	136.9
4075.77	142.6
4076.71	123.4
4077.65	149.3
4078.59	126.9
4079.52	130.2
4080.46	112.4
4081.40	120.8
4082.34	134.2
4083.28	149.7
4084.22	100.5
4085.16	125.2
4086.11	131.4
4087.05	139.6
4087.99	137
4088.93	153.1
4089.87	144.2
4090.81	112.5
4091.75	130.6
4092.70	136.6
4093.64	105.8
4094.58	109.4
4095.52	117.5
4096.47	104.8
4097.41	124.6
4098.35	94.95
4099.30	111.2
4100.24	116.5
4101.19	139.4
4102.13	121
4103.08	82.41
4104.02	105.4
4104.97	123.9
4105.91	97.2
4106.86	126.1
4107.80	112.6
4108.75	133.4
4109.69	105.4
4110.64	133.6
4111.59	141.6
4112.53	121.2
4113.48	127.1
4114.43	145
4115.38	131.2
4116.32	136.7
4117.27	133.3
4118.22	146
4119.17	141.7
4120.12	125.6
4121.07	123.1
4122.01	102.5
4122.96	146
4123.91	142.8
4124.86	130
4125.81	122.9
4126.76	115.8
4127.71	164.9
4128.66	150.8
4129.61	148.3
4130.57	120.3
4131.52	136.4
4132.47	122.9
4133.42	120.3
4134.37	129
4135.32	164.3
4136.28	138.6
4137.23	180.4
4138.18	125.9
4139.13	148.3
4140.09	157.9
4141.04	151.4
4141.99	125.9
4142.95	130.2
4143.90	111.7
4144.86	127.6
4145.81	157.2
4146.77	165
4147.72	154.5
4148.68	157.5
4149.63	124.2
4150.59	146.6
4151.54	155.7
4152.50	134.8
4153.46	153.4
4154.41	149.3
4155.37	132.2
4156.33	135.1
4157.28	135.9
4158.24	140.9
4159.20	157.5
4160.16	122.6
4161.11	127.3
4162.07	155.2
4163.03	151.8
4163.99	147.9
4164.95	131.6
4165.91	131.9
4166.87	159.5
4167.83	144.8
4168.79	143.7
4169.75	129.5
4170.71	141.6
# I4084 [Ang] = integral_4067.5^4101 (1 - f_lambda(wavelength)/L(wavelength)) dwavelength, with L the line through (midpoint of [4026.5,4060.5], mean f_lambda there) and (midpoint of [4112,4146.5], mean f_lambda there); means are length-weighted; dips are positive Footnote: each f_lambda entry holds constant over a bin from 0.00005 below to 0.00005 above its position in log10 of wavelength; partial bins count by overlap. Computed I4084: 2.1 Ang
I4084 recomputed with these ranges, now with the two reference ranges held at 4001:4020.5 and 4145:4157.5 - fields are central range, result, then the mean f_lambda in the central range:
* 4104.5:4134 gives 2.8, 130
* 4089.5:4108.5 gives 3.4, 116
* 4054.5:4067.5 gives -0.2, 141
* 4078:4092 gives 1.0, 130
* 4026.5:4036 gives -0.4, 141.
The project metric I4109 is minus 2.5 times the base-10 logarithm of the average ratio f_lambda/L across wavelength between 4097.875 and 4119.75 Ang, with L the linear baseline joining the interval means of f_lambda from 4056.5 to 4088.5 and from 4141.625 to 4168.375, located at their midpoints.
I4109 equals 0.13 mag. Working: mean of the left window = 135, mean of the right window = 142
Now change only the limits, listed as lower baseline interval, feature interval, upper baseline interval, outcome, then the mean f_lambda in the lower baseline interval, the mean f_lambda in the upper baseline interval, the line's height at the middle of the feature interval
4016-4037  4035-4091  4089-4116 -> -0.033 mag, 141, 120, 131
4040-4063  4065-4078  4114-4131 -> -0.013 mag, 134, 135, 134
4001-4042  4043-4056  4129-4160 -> 0.087 mag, 139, 142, 139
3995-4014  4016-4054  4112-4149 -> -0.011 mag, 134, 138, 135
